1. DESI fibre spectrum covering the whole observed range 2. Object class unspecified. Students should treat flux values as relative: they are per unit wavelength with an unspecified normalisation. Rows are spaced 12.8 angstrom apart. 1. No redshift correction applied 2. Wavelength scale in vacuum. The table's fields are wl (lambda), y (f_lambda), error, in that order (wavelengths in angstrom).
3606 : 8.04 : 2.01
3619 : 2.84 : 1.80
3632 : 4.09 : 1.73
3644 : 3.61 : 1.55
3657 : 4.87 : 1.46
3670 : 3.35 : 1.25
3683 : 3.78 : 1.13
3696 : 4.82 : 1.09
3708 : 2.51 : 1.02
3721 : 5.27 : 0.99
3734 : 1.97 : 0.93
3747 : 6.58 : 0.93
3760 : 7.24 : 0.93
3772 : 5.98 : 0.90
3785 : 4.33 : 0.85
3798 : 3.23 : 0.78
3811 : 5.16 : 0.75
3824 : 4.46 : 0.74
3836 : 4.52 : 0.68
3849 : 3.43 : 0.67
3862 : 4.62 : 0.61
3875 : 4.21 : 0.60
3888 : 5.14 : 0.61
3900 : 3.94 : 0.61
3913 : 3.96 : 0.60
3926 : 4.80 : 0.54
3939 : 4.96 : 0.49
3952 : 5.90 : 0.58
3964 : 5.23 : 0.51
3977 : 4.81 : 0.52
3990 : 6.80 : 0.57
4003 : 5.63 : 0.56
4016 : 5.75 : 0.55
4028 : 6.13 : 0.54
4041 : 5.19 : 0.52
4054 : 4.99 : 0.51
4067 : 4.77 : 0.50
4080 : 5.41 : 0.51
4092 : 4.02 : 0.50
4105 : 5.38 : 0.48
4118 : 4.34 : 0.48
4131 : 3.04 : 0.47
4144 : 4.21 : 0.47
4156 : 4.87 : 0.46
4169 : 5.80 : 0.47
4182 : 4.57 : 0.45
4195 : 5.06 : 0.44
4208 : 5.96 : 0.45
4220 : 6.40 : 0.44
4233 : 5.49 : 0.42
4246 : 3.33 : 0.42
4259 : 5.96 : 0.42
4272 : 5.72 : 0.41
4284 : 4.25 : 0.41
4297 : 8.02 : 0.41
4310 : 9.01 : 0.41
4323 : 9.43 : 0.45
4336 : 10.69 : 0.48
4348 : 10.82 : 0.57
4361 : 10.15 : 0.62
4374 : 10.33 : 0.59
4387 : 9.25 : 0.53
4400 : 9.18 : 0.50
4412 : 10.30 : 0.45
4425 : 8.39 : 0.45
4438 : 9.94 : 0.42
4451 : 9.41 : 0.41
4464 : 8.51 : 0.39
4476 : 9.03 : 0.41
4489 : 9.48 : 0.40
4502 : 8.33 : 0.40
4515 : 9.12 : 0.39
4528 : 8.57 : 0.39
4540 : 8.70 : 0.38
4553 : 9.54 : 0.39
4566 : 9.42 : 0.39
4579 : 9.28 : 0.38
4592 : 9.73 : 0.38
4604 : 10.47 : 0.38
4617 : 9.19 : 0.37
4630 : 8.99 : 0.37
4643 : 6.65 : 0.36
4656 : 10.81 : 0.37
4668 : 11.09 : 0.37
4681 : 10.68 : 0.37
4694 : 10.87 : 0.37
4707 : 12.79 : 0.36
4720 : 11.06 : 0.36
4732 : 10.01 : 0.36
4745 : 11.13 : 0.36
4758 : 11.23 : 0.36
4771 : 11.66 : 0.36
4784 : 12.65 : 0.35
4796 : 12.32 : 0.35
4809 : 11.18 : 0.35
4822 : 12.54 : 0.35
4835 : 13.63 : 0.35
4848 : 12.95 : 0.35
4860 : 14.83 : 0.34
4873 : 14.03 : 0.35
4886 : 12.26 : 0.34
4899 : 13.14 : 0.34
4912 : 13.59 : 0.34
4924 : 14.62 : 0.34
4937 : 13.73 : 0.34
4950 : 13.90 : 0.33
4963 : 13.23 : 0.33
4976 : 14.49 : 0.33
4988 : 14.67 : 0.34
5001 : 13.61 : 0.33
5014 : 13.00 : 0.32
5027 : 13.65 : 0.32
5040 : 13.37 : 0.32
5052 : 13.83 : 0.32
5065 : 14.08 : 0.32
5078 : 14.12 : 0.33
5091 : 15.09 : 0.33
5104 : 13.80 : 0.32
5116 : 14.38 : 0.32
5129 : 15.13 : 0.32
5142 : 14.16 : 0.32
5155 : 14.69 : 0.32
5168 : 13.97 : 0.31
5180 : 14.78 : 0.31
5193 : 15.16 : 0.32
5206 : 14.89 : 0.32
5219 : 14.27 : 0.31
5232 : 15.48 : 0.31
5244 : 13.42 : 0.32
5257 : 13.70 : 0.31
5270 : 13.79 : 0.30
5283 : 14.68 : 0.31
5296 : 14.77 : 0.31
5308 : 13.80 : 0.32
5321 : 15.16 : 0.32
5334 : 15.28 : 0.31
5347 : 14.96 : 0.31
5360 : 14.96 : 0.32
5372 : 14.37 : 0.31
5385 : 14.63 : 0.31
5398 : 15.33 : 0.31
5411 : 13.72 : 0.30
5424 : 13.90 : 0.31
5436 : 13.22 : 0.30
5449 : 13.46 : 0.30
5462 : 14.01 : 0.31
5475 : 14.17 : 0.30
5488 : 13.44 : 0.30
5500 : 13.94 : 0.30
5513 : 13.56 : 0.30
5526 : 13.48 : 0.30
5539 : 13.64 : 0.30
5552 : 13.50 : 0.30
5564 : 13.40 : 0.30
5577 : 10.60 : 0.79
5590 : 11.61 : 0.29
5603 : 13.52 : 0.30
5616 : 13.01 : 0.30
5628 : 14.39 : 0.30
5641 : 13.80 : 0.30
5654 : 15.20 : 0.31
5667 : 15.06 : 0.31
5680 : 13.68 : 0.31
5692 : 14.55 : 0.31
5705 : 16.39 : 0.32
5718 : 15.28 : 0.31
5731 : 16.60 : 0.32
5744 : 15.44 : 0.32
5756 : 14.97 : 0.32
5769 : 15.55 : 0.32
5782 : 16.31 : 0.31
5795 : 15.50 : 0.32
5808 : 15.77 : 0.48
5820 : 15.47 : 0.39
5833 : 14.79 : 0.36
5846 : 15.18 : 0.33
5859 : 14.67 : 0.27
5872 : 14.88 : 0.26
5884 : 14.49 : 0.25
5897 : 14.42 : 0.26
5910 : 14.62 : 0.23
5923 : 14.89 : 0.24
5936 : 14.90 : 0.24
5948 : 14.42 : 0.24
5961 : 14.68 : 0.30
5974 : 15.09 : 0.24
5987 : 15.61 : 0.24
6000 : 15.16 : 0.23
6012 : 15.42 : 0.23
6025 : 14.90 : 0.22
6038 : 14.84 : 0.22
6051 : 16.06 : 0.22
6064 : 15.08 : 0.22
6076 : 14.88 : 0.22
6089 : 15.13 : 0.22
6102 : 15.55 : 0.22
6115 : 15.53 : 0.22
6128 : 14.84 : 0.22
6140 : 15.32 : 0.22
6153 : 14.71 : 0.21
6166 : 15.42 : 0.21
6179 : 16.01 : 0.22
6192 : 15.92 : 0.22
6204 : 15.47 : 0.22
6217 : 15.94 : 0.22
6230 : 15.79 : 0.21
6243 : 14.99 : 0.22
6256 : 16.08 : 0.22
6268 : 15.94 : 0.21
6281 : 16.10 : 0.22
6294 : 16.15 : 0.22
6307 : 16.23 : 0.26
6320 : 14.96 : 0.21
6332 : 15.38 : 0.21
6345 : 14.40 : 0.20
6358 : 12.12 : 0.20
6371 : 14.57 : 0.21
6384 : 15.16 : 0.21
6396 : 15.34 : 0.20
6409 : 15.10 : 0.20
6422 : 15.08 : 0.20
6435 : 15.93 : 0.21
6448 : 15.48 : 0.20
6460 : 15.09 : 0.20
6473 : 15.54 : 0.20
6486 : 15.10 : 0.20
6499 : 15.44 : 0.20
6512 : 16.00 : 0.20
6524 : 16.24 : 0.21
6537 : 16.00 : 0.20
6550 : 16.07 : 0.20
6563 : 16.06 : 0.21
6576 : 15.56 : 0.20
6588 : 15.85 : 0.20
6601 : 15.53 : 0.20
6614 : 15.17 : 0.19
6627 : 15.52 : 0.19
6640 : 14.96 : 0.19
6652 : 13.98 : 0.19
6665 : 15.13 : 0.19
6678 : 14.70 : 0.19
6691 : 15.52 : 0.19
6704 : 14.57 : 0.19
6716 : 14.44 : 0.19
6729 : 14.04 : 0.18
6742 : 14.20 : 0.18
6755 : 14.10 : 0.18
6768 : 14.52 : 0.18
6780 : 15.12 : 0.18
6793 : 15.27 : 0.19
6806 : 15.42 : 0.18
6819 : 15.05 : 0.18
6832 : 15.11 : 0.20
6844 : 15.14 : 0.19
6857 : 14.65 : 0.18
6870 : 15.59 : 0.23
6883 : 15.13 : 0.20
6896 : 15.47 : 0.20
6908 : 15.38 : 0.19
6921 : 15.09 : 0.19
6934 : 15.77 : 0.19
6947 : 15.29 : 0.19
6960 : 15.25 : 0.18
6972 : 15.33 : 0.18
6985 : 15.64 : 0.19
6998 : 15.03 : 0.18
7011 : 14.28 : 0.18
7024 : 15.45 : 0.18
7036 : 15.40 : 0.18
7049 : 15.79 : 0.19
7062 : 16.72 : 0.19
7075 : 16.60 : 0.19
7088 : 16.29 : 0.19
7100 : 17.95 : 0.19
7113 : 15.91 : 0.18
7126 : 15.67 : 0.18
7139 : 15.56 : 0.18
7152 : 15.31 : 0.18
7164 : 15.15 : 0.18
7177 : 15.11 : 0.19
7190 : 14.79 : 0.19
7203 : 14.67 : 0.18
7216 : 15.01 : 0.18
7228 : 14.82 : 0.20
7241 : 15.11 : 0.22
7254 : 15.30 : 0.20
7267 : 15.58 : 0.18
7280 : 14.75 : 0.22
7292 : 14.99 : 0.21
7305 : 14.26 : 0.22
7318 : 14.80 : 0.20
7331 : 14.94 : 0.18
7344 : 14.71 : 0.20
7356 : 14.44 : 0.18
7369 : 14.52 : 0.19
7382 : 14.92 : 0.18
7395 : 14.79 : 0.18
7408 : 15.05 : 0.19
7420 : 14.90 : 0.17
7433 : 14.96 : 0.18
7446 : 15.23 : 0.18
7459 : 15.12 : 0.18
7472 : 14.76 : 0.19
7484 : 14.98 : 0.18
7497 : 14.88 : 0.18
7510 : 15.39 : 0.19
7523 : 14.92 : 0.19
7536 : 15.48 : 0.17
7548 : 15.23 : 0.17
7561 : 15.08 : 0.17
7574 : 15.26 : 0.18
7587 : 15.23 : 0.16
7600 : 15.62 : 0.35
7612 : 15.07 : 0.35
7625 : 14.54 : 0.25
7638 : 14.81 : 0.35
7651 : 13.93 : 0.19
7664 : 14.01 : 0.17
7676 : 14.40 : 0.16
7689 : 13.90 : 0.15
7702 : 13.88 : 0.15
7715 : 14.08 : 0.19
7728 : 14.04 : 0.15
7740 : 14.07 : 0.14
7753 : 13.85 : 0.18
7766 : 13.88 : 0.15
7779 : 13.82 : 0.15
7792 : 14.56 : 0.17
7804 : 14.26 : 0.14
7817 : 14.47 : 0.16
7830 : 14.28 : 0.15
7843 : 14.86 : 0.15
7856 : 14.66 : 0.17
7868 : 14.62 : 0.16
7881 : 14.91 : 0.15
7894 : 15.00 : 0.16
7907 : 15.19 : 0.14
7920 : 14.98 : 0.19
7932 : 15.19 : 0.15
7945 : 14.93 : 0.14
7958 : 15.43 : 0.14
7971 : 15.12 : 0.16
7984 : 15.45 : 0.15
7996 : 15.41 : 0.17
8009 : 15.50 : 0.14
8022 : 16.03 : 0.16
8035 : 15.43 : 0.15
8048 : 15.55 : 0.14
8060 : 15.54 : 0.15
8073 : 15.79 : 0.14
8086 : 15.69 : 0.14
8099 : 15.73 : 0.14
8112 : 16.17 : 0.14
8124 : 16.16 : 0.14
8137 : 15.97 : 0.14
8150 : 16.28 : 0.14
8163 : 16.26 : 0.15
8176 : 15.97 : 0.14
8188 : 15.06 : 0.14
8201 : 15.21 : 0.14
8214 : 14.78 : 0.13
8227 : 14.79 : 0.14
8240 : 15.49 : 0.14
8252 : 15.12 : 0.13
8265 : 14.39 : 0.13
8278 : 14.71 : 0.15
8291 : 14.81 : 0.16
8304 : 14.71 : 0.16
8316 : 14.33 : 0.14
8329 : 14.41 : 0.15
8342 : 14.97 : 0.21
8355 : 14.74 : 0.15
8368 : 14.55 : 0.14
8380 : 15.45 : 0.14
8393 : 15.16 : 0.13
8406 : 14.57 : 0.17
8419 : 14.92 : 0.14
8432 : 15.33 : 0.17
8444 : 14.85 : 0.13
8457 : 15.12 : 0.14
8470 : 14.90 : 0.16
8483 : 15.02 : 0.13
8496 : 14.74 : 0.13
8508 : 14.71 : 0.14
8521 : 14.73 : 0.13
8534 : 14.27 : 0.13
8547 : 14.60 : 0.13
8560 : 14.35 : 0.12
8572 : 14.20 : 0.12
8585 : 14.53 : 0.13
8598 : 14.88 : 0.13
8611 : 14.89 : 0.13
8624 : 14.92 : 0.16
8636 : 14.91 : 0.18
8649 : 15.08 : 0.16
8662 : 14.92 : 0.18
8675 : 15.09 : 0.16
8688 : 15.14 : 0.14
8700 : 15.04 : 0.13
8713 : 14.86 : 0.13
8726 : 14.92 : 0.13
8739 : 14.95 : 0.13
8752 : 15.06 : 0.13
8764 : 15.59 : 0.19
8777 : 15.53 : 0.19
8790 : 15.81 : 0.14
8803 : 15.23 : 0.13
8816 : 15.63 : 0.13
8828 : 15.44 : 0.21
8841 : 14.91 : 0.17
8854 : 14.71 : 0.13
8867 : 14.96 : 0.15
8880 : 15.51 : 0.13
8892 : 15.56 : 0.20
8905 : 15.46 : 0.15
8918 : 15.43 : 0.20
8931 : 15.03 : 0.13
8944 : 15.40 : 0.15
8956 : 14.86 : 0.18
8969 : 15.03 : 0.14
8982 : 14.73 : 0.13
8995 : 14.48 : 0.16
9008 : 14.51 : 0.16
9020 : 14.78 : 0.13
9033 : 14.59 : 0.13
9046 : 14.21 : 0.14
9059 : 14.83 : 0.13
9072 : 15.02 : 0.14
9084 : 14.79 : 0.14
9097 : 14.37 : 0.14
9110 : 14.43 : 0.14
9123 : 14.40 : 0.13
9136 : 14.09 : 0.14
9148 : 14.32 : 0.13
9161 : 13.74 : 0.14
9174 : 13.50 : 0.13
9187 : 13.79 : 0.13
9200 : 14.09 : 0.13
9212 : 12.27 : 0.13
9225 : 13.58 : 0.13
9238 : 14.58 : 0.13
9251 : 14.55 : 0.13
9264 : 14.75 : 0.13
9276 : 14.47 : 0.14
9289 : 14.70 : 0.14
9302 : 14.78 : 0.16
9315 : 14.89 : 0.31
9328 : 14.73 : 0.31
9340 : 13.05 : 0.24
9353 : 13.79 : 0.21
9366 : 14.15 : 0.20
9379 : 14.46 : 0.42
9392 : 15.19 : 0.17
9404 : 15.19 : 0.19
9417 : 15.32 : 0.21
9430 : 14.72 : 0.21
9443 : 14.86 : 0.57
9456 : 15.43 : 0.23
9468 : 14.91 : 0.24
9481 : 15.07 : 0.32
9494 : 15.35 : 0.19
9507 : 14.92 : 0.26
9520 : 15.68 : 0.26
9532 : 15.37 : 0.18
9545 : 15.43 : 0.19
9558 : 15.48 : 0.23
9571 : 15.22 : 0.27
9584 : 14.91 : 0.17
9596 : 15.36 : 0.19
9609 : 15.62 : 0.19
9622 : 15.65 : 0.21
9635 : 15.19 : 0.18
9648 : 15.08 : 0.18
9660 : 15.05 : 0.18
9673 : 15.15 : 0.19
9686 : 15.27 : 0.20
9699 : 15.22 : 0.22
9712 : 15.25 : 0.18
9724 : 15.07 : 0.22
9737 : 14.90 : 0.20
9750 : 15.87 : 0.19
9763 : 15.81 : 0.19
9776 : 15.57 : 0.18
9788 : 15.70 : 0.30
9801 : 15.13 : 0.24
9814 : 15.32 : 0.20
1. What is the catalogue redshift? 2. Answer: 0.079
